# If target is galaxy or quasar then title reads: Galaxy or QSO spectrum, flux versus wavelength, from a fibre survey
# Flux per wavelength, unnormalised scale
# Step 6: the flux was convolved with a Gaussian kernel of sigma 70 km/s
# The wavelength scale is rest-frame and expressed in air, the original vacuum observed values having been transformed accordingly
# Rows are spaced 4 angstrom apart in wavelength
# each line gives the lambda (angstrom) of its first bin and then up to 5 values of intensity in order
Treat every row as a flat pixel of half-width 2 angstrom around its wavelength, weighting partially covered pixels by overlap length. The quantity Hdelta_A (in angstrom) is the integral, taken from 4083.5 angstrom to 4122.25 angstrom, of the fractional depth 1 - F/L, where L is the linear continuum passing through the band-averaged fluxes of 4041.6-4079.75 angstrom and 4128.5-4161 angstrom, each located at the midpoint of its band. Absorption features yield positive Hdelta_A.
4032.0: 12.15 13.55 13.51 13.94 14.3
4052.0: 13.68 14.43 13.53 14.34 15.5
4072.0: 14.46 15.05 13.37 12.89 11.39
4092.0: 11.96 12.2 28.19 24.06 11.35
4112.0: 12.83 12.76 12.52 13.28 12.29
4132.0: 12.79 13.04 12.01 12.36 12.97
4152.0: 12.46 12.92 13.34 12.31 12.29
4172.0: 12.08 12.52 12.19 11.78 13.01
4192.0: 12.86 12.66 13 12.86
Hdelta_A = -4.6 angstrom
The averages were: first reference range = 14.3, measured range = 15.1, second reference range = 12.7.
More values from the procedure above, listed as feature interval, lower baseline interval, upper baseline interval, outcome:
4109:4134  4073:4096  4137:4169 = 0.13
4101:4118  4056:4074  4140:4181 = -3.04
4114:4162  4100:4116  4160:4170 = 6.23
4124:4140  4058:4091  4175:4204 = 0.59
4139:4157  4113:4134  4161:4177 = -0.04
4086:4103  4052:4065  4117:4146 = -3.99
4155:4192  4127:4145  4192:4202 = 0.61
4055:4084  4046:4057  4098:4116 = 2.23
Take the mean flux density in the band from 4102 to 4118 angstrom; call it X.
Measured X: 15.2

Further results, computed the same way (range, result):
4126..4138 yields 12.7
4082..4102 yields 15.3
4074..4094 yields 12.9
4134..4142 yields 12.5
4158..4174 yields 12.5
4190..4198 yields 12.8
